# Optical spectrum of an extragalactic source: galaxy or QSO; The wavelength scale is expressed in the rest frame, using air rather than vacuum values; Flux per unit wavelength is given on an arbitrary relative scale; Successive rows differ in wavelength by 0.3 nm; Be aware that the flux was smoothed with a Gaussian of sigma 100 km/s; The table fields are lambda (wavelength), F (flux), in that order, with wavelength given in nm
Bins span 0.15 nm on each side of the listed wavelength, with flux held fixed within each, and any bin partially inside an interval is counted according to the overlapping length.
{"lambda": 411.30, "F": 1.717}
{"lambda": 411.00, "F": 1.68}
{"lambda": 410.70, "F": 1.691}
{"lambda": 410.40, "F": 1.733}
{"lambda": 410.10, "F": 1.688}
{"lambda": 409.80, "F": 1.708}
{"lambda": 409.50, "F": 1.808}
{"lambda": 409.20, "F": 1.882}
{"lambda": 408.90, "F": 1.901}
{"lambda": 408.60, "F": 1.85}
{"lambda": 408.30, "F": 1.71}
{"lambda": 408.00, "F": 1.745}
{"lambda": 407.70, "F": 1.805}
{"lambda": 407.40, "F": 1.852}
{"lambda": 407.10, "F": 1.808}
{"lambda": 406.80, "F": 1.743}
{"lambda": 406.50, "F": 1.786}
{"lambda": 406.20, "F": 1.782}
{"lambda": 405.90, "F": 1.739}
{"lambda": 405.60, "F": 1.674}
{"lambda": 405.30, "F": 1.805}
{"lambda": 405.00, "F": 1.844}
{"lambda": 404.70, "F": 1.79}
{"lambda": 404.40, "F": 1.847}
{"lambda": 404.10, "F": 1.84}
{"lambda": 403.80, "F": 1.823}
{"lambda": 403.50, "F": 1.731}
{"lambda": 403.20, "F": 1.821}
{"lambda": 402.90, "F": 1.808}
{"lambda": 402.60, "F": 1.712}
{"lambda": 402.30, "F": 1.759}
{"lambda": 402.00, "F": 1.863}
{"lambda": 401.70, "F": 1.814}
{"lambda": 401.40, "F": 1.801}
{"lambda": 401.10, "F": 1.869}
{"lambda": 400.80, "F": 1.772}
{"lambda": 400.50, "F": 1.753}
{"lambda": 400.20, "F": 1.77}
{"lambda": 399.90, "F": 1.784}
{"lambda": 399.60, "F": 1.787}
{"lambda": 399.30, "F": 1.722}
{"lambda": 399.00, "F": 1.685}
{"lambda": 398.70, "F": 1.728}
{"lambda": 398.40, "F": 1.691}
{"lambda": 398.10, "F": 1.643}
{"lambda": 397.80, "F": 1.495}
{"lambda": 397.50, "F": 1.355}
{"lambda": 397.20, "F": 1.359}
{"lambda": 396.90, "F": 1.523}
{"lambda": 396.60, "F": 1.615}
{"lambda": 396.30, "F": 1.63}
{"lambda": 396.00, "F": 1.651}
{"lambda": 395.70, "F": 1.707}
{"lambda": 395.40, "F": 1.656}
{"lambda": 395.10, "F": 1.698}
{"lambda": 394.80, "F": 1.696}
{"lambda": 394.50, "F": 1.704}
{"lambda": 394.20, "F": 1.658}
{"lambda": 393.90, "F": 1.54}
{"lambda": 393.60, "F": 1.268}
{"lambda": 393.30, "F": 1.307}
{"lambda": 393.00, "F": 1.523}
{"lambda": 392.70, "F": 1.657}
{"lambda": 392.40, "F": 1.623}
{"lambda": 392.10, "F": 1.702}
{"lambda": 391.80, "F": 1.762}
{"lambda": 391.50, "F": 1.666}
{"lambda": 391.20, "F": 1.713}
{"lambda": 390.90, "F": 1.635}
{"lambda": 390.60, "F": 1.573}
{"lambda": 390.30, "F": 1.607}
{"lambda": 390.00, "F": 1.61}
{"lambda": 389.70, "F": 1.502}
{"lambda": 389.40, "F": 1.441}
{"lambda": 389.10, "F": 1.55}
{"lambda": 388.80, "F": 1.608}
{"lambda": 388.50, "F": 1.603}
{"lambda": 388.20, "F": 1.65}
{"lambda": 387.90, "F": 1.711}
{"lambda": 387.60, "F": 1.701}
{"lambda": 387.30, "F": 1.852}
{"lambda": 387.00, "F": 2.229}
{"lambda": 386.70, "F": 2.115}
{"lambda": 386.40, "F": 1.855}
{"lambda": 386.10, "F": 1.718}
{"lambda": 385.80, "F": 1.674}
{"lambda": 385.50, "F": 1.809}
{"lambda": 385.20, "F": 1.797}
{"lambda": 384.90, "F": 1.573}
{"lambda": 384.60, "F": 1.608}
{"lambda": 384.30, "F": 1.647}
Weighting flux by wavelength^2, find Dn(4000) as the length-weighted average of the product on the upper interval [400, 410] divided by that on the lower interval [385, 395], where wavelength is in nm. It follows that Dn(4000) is 1.2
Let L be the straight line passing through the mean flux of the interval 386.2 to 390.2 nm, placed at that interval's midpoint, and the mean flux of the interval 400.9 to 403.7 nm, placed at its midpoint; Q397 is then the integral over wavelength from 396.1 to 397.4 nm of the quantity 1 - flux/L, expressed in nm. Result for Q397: 0.18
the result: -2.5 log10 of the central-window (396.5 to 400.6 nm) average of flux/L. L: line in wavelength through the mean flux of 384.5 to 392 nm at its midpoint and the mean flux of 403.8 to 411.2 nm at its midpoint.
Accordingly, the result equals 0.07 mag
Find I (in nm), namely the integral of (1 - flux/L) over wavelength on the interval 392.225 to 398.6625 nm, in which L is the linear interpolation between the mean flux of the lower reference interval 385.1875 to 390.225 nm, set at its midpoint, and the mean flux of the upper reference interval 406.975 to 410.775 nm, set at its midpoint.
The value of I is 0.64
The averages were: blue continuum 1.73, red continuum 1.78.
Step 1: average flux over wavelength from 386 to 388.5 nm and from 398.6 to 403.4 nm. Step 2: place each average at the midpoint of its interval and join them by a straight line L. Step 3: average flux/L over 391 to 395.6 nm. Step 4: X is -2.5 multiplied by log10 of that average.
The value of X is 0.13 mag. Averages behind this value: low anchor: 1.84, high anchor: 1.78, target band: 1.61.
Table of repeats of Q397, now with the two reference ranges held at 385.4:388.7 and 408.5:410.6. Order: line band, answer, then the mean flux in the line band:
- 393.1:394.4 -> 0.25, 1.46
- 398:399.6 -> 0.08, 1.7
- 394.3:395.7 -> 0.09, 1.69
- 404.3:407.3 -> 0.02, 1.78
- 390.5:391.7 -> 0.10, 1.65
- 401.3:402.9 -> 0.01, 1.79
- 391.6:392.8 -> 0.08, 1.69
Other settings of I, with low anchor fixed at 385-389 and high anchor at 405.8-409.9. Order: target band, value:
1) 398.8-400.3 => 0.037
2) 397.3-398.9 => 0.191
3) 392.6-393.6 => 0.188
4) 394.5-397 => 0.193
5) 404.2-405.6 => -0.009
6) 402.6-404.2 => 0.000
